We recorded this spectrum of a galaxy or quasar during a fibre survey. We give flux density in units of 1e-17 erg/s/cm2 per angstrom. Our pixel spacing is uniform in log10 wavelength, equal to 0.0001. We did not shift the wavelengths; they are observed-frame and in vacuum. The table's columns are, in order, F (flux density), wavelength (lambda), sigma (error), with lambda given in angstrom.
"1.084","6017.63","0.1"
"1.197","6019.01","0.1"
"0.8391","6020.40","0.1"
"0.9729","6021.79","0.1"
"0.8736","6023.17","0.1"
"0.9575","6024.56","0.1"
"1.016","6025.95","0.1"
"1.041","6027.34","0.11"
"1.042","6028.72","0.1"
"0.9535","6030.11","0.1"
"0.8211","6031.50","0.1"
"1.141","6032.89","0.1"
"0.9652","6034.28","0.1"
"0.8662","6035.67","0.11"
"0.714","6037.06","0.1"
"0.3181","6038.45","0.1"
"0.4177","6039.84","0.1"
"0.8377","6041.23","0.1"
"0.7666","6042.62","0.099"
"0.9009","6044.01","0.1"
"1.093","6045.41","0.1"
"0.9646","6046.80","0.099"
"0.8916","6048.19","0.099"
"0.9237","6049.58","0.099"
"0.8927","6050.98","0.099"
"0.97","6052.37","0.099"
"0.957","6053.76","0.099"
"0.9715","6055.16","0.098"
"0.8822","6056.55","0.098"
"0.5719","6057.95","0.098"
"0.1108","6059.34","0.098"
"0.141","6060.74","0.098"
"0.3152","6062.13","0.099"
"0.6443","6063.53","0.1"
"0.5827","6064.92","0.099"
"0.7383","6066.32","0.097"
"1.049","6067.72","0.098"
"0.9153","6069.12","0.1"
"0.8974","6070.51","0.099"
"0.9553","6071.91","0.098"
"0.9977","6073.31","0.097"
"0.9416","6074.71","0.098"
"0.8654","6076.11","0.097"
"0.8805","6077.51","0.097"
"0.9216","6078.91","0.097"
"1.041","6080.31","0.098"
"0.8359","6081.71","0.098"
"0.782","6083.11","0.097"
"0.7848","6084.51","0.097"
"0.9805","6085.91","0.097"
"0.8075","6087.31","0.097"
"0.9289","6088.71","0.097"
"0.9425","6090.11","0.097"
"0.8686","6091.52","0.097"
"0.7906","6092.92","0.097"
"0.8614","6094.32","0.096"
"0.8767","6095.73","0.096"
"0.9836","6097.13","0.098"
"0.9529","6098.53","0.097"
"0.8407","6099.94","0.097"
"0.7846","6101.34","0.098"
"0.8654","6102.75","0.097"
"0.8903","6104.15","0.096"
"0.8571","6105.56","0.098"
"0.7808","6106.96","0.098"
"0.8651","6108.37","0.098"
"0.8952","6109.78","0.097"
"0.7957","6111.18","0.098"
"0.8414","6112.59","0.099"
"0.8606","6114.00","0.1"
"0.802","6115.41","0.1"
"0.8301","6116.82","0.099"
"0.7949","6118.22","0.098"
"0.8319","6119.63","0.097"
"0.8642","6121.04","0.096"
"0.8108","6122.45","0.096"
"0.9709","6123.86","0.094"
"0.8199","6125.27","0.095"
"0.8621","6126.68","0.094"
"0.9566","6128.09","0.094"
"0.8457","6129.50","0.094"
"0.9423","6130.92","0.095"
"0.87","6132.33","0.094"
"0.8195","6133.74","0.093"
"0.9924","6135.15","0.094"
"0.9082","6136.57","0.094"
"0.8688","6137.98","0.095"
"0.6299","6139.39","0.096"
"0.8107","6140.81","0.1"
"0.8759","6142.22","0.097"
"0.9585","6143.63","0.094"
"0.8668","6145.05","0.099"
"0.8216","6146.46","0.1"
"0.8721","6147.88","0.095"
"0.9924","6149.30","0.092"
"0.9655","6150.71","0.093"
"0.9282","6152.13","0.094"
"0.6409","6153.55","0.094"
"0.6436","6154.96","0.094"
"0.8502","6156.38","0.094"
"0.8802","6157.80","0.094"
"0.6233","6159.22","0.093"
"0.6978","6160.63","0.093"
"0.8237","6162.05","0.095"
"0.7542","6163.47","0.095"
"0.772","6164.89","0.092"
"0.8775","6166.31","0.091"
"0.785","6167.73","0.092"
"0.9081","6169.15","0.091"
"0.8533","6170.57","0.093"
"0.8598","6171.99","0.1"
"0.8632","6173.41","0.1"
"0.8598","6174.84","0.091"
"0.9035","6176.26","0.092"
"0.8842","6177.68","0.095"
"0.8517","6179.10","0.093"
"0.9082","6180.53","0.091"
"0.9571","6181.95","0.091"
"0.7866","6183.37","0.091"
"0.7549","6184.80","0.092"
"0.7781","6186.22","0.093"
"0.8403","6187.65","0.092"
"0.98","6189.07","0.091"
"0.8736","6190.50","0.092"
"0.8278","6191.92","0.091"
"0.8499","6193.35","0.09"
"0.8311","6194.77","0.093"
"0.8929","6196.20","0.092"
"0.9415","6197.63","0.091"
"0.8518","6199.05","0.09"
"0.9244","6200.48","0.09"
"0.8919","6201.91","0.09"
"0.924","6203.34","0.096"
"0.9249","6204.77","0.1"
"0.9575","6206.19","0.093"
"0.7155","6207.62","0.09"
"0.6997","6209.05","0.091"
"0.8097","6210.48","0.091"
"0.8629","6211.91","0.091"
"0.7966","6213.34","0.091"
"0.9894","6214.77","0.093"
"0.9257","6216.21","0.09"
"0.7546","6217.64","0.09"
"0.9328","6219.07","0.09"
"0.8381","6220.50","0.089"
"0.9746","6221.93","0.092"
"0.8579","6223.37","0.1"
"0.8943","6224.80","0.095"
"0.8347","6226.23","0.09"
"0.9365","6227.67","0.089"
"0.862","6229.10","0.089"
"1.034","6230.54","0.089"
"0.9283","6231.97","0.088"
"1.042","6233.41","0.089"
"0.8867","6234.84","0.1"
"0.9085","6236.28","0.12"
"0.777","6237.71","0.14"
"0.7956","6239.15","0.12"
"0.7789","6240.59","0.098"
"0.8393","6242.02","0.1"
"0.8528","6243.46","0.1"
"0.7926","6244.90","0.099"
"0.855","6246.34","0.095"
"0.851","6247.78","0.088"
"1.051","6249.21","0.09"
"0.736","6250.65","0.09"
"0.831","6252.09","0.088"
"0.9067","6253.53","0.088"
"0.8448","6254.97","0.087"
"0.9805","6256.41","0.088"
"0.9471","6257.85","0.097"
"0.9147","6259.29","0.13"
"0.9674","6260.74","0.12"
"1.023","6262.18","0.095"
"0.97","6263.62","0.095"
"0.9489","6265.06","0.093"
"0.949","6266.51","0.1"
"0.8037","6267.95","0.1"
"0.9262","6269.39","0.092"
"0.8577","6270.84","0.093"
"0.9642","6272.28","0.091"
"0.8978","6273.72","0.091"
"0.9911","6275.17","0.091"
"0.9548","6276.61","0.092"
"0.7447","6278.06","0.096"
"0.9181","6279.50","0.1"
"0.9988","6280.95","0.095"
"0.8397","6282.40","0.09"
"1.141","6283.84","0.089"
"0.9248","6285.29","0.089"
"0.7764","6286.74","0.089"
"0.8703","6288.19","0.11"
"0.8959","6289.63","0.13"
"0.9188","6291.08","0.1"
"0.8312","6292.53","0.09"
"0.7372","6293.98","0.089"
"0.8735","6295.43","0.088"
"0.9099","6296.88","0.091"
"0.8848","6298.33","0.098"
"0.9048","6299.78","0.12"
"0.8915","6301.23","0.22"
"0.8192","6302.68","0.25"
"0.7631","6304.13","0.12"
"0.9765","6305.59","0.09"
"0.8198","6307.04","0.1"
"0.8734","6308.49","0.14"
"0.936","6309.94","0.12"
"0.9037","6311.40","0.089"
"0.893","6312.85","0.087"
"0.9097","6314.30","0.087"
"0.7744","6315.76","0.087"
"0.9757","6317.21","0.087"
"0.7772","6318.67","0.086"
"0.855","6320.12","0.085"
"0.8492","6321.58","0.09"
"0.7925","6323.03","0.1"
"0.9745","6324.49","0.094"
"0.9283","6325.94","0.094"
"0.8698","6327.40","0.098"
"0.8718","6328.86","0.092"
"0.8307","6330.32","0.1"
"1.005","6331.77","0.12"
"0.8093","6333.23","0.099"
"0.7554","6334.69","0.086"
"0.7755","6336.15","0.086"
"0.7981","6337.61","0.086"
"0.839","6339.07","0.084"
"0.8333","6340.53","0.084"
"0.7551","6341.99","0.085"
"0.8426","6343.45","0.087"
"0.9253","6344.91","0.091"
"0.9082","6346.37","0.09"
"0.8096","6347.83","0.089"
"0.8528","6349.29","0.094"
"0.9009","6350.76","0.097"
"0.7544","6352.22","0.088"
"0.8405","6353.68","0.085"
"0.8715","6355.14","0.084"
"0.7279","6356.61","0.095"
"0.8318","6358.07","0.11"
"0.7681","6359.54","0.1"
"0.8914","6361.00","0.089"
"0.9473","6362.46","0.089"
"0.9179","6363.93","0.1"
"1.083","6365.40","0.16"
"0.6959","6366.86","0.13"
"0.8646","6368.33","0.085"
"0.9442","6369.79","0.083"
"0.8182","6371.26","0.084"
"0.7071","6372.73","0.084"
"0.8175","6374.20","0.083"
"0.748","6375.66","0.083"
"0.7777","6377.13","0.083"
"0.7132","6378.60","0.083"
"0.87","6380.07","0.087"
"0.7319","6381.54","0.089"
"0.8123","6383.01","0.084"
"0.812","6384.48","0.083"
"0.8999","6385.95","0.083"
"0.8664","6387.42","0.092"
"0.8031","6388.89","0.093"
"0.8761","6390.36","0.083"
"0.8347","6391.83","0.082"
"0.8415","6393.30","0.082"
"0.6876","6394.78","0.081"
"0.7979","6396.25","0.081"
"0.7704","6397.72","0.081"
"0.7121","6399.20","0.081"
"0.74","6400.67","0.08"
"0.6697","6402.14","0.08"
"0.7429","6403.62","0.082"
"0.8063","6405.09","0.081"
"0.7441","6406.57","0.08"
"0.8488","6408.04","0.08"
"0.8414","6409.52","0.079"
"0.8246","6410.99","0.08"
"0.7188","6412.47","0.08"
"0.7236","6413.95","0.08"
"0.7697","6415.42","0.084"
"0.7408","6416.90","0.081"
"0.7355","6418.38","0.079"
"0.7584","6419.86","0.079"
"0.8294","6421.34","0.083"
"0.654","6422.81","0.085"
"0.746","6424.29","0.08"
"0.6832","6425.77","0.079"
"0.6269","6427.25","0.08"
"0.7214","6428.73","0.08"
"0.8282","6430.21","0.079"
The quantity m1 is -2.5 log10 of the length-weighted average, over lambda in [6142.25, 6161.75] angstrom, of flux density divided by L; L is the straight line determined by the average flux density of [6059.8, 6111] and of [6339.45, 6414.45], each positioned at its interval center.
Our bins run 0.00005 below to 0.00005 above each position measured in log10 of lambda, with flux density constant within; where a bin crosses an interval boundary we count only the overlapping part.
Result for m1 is 0.00 mag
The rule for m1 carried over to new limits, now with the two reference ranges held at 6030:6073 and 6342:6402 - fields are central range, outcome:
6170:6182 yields -0.11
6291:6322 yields -0.07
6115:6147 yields -0.09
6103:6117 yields -0.07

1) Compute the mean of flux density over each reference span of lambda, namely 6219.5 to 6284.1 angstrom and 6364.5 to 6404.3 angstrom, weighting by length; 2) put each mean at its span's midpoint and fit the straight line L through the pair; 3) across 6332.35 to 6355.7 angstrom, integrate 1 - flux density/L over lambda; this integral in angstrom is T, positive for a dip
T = 0.1 angstrom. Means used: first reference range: 0.902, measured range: 0.83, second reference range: 0.802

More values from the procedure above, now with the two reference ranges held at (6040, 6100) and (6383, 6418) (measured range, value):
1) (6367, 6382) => -0.13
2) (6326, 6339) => -0.80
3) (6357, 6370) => -1.40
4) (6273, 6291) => -2.50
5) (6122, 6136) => -1.16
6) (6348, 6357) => -0.40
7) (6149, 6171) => 0.26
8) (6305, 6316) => -1.26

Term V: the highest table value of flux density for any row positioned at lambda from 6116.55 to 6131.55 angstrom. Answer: 0.9709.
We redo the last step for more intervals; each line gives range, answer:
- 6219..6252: 1.051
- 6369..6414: 0.9442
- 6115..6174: 0.9924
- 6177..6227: 0.9894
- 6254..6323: 1.141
